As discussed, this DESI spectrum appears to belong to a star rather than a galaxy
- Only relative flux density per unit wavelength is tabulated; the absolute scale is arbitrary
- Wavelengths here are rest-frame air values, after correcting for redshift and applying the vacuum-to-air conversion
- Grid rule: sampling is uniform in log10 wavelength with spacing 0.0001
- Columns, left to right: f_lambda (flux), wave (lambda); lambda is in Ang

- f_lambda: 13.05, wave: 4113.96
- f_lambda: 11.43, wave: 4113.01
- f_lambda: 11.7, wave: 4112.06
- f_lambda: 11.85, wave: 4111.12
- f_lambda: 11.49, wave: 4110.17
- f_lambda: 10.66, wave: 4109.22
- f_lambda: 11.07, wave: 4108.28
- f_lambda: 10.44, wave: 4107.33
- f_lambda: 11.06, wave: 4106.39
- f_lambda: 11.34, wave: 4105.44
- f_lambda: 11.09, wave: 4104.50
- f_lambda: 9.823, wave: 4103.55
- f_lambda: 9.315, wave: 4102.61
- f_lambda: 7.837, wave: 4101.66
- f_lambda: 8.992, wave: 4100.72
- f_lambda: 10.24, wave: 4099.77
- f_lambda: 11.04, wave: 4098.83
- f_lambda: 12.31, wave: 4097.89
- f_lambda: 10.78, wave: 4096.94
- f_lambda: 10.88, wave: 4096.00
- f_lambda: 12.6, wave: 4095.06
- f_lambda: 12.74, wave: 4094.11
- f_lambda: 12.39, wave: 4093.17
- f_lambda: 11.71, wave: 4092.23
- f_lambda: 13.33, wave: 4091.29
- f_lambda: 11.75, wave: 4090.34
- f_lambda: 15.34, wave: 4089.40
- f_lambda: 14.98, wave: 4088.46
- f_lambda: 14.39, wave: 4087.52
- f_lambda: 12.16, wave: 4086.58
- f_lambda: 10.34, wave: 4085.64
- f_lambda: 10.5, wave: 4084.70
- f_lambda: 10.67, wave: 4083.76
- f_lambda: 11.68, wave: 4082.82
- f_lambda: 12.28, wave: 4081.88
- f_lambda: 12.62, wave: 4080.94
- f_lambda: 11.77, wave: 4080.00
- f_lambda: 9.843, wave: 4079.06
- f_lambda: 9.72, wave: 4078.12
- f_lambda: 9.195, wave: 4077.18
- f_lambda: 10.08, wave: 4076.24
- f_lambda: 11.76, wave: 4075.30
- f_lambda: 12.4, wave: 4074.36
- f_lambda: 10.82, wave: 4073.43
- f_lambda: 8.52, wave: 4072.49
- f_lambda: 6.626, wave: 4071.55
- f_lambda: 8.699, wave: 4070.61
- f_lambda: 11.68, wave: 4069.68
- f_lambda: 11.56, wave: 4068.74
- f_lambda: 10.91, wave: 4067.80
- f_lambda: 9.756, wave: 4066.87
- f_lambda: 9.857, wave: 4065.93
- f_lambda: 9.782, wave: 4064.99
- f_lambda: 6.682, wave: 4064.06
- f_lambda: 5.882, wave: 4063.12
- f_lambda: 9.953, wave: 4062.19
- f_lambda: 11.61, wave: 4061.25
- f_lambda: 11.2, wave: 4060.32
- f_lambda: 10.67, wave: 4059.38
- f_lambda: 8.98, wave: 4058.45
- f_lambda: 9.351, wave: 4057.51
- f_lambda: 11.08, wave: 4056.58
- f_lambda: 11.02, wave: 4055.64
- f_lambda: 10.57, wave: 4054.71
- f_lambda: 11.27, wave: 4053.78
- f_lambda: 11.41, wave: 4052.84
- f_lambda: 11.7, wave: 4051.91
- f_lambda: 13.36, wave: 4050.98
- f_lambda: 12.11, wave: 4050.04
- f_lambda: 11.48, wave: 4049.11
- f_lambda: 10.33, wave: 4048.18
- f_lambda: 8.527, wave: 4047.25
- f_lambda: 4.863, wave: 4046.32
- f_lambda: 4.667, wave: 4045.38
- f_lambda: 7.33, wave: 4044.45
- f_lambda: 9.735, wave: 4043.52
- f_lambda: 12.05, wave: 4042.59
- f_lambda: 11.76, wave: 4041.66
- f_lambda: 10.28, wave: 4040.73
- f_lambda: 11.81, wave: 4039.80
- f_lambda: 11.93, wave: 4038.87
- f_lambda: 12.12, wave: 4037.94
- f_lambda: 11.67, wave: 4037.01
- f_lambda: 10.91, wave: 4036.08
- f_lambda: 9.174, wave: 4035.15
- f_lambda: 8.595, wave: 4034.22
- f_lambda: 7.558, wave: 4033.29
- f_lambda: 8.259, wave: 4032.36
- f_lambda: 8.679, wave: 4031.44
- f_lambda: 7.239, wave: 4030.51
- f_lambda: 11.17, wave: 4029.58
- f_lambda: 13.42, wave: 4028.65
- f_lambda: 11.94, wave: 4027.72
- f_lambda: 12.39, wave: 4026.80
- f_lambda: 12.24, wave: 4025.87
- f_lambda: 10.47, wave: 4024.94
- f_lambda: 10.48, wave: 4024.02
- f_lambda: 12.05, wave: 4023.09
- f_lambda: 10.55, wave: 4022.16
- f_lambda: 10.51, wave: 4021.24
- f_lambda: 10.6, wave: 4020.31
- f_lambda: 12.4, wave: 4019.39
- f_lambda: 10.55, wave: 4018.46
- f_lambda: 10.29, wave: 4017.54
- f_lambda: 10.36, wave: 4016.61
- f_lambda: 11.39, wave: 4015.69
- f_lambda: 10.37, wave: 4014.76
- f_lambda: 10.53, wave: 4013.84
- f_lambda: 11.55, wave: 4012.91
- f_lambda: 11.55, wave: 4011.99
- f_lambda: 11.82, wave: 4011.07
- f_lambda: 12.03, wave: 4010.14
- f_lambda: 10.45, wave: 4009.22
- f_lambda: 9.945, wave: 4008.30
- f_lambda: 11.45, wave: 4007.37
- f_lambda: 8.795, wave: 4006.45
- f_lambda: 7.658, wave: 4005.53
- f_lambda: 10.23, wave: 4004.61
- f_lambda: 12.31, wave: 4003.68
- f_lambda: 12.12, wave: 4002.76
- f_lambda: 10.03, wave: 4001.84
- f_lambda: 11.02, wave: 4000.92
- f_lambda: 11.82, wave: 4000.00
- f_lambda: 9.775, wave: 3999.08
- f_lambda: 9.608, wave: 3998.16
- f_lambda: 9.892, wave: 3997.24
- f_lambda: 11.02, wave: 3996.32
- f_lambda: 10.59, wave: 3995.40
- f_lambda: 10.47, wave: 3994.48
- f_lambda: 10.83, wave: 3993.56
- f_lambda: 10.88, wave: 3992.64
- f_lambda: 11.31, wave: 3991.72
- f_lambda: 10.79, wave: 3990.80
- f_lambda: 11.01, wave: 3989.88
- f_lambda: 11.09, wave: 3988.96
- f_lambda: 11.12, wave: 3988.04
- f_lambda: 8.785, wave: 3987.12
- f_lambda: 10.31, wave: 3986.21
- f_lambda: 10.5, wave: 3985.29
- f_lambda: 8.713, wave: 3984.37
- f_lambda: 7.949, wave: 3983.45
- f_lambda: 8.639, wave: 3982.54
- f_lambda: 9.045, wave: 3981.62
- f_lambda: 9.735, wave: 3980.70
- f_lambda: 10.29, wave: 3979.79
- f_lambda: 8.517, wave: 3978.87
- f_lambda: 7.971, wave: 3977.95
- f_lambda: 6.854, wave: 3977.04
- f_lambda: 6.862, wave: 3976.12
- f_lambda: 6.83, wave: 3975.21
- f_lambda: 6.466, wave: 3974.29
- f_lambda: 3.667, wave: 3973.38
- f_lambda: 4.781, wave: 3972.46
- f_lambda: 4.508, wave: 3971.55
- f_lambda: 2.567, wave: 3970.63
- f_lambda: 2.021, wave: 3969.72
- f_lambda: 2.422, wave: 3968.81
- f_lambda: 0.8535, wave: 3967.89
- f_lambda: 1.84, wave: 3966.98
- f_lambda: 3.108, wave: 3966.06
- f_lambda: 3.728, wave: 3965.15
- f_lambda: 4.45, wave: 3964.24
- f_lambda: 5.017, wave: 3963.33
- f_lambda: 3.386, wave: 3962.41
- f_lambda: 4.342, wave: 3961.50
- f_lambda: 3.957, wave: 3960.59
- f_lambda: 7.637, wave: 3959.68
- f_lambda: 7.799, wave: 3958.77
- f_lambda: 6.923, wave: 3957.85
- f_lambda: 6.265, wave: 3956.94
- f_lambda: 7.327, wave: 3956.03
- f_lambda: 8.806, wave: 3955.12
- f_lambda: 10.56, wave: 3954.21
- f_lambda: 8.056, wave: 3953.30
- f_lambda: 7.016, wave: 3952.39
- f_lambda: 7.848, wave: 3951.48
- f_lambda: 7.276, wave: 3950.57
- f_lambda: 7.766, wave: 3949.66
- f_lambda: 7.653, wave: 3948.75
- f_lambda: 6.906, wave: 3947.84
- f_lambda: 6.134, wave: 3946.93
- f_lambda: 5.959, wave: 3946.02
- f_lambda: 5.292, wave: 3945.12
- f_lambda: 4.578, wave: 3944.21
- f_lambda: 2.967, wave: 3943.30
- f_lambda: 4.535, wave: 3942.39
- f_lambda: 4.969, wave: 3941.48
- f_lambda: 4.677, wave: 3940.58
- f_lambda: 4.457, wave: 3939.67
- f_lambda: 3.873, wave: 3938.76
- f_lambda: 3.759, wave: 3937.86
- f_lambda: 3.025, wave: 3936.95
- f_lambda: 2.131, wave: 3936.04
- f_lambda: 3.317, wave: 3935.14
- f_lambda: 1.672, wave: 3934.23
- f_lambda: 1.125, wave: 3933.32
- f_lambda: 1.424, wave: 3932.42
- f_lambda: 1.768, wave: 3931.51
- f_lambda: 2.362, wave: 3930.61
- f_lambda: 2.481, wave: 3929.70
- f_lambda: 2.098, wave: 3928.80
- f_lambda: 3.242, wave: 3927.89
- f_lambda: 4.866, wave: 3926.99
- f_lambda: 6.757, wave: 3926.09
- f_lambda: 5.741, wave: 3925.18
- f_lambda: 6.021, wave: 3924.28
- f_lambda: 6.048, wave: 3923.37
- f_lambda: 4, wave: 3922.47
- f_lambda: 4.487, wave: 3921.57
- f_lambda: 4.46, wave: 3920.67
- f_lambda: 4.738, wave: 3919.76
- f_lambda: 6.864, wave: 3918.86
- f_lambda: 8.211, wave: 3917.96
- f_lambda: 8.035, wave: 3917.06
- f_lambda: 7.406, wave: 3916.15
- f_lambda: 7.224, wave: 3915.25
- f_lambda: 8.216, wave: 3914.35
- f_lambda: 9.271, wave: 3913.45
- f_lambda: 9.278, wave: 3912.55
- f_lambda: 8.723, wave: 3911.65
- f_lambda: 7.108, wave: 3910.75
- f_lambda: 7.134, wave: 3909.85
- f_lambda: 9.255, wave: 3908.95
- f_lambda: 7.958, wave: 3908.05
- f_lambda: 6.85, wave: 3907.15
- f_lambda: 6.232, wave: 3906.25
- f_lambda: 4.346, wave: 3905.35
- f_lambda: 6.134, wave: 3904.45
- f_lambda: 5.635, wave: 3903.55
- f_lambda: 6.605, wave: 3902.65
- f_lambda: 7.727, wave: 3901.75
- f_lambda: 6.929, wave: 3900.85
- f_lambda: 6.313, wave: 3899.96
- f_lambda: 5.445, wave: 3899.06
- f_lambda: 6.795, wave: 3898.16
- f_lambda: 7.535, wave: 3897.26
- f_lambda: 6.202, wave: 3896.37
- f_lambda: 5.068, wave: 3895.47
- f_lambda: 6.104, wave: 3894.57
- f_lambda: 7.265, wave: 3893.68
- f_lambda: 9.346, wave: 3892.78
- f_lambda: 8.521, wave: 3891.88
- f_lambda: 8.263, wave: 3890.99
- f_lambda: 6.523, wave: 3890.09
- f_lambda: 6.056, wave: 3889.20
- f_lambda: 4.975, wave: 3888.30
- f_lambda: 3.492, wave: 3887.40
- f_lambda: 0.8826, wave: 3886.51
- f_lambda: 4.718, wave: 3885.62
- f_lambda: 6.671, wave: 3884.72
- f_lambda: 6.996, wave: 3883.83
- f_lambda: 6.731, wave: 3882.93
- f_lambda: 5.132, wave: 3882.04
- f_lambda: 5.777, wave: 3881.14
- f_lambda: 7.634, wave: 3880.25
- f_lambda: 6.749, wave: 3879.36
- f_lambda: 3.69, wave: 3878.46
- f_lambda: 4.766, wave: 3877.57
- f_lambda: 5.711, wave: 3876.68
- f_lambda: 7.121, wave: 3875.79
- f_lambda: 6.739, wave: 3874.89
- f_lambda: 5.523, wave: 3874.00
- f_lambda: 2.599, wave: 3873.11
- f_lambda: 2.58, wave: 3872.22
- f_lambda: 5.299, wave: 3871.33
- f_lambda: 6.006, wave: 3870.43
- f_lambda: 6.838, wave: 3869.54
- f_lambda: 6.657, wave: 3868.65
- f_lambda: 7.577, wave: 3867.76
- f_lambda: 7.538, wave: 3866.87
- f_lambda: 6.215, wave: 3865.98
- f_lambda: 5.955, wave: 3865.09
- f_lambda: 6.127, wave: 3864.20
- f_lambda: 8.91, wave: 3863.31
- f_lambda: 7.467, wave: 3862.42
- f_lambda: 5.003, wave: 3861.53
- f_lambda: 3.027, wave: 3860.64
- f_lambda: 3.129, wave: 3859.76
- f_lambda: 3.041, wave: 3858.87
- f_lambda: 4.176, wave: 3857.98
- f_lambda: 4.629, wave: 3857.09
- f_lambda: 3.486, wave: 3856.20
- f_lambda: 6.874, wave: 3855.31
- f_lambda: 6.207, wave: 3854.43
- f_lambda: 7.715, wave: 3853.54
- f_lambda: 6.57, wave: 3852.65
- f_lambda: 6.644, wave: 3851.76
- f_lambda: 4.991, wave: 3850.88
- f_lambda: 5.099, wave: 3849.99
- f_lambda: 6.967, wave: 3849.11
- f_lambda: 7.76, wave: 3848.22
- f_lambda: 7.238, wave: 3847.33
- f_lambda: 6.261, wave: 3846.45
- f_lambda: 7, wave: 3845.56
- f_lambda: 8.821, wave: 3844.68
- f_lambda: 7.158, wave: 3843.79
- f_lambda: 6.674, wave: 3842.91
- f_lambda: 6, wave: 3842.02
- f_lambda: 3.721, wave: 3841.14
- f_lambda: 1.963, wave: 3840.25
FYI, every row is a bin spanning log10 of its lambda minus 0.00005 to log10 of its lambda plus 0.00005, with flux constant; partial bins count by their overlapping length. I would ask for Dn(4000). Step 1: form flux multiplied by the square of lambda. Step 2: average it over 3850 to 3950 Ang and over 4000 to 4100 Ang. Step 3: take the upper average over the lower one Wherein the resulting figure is 2.05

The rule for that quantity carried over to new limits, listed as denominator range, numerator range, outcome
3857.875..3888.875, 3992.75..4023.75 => 2.10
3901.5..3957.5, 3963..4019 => 1.57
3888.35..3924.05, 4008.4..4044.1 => 1.67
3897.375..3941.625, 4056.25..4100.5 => 2.17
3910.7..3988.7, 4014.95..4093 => 1.92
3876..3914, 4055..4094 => 1.82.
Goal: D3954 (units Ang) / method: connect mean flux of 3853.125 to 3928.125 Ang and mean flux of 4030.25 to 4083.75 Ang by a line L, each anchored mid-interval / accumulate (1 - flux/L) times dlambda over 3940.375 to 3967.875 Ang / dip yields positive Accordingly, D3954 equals 6.5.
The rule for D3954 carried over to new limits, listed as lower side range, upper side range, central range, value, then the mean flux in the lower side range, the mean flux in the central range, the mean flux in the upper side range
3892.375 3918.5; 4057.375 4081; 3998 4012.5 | -3.0 Ang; 7.18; 10.7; 9.96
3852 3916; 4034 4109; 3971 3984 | 1.8 Ang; 6.22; 7.27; 10.7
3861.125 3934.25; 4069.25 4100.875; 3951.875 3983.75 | 7.9 Ang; 5.95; 6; 11.3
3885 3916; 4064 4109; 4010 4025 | -2.6 Ang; 6.72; 11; 11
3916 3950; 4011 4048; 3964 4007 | -1.7 Ang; 4.59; 8.2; 10.3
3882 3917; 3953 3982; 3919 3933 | 5.1 Ang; 6.73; 4.07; 5.81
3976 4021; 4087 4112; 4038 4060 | 1.2 Ang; 10.3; 10.3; 11.5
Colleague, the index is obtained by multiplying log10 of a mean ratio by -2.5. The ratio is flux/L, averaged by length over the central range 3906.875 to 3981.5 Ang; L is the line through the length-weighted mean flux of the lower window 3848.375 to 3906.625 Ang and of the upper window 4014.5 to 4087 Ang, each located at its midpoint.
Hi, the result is 0.33 mag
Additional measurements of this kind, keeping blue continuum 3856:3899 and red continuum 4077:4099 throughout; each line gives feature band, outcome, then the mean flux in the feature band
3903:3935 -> 0.23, 5.61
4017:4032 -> -0.09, 10.9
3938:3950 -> 0.41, 5.3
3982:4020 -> -0.12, 10.5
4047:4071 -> 0.07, 10.4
